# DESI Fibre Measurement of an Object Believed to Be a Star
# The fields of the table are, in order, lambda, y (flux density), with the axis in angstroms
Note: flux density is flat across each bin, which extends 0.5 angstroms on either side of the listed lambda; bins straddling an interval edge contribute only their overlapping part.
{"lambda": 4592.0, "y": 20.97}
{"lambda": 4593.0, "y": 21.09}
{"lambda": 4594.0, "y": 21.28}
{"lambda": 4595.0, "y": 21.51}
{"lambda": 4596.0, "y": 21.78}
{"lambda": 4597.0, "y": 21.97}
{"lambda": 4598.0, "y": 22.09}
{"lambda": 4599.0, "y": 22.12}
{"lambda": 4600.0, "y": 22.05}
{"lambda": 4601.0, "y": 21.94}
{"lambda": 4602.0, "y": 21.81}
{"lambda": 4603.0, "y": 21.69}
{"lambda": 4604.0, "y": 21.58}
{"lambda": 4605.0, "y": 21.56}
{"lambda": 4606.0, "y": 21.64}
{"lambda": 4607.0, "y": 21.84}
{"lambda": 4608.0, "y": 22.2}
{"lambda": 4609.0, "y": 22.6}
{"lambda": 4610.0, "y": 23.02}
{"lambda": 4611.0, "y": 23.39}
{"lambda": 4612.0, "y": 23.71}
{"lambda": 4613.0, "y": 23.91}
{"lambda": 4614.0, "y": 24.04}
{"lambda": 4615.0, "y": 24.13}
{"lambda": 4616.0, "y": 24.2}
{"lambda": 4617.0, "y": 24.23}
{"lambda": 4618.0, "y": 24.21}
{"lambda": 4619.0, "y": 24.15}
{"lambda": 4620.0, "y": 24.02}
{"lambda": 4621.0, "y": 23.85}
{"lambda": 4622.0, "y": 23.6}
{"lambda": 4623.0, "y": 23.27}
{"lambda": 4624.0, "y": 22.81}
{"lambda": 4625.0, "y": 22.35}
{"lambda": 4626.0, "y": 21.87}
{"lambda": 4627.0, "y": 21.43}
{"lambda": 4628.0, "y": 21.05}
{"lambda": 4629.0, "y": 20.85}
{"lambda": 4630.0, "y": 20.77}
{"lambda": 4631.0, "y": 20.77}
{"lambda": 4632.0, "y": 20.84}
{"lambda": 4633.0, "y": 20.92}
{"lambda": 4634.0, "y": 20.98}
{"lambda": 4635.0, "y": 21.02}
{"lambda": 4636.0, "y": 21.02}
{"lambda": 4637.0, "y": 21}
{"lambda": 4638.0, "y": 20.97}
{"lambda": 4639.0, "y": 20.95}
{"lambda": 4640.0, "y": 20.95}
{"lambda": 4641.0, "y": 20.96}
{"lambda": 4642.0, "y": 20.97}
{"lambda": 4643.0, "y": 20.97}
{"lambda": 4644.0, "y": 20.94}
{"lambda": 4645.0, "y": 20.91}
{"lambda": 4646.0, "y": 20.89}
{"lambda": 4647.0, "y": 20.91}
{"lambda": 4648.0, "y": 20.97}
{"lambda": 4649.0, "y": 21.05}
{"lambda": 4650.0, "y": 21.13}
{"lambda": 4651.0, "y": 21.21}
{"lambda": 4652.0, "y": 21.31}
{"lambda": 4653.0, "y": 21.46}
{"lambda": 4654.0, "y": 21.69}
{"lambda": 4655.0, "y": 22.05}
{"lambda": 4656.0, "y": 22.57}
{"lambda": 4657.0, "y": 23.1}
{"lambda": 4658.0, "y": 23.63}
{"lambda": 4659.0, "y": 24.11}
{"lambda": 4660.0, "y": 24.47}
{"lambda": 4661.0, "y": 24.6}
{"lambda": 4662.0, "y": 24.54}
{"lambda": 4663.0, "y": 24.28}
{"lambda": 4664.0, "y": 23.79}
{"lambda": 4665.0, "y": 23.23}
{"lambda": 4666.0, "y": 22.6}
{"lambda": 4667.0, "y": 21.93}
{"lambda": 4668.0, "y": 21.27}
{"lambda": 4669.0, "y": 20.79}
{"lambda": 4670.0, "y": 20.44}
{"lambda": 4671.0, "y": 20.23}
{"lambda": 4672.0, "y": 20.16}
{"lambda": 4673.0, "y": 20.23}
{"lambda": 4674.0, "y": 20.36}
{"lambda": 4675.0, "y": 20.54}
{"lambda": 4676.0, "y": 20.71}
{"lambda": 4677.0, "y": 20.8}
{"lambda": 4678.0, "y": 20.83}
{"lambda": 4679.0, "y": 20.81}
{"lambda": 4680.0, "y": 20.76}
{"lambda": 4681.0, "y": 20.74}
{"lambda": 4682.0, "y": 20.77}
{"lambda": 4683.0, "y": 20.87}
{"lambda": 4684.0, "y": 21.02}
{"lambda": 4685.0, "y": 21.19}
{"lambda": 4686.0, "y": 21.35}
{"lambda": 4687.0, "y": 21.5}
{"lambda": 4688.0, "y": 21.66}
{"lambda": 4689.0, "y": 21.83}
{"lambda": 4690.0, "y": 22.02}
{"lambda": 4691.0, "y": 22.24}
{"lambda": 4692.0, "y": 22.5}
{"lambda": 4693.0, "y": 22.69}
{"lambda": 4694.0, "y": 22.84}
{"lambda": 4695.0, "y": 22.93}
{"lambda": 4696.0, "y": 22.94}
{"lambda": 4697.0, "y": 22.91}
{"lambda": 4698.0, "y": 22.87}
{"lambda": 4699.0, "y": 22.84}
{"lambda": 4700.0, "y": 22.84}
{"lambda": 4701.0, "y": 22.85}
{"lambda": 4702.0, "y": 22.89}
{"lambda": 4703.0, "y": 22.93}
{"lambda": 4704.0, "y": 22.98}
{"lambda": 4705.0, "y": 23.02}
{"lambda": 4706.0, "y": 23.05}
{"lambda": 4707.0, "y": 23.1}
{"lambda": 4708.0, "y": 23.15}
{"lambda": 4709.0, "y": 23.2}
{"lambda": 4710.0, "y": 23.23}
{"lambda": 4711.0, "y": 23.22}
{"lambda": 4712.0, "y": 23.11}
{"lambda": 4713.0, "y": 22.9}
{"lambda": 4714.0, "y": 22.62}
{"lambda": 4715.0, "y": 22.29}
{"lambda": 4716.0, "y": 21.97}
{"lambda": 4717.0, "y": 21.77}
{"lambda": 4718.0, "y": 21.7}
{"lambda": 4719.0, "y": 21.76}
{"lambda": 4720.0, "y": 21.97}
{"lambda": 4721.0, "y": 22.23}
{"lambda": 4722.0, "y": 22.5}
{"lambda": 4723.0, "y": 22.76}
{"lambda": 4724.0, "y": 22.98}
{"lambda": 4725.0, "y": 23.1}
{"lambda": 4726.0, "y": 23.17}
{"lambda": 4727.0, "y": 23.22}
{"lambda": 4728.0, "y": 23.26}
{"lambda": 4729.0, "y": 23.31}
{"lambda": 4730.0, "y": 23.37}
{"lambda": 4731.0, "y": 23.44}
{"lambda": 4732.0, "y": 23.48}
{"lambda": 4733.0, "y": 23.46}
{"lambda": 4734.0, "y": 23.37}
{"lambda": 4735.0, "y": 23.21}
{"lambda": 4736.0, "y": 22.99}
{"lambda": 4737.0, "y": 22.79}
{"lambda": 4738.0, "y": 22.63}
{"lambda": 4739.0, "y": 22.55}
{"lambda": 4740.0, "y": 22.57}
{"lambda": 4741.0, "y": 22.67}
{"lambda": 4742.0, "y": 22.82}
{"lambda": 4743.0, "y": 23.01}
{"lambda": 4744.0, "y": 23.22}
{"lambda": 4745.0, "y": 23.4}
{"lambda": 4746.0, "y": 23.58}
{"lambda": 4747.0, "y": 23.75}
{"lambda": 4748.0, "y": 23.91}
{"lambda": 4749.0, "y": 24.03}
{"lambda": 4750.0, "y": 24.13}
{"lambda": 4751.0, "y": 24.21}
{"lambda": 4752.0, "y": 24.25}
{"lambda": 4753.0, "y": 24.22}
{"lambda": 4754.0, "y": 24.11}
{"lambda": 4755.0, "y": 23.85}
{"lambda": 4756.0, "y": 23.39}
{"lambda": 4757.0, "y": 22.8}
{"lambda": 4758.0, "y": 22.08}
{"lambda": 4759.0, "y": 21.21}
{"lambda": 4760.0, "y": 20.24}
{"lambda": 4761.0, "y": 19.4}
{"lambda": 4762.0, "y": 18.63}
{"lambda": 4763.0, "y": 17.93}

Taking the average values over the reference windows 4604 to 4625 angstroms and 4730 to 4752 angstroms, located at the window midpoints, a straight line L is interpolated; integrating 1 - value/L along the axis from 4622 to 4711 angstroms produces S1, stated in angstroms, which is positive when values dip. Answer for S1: 5.4 angstroms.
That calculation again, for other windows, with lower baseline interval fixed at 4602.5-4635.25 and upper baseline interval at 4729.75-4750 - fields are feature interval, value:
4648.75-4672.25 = 0.4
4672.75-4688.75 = 1.4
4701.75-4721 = 0.3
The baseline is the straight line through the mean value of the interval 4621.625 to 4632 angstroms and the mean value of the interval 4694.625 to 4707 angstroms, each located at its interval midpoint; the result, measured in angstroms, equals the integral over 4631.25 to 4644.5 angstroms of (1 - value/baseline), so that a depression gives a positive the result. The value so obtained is 0.6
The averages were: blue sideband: 21.8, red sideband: 22.9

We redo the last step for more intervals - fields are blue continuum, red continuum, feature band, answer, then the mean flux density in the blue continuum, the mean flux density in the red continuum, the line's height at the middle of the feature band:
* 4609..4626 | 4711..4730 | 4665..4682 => 1.60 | 23.6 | 22.6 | 23.1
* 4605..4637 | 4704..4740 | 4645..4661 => 0.38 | 22.5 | 22.9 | 22.6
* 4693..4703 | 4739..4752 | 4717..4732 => 0.28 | 22.9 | 23.4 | 23.2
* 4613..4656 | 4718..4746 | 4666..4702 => 1.38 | 21.9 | 22.9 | 22.4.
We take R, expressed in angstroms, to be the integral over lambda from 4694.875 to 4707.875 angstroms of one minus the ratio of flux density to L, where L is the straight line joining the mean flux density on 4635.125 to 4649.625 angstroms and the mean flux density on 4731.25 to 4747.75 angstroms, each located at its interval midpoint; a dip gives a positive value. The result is -0.4 angstroms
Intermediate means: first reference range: 21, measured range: 22.9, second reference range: 23.1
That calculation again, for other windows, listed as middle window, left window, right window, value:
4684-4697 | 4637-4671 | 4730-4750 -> 0.21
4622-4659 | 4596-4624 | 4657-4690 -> 1.47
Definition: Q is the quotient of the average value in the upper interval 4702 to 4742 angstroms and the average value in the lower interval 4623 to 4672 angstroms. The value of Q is 1.05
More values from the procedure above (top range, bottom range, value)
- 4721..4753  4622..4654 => 1.09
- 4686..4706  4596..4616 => 1.00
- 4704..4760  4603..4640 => 1.03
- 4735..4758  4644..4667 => 1.04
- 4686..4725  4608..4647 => 1.02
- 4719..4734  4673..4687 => 1.10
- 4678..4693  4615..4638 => 0.96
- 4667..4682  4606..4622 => 0.88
